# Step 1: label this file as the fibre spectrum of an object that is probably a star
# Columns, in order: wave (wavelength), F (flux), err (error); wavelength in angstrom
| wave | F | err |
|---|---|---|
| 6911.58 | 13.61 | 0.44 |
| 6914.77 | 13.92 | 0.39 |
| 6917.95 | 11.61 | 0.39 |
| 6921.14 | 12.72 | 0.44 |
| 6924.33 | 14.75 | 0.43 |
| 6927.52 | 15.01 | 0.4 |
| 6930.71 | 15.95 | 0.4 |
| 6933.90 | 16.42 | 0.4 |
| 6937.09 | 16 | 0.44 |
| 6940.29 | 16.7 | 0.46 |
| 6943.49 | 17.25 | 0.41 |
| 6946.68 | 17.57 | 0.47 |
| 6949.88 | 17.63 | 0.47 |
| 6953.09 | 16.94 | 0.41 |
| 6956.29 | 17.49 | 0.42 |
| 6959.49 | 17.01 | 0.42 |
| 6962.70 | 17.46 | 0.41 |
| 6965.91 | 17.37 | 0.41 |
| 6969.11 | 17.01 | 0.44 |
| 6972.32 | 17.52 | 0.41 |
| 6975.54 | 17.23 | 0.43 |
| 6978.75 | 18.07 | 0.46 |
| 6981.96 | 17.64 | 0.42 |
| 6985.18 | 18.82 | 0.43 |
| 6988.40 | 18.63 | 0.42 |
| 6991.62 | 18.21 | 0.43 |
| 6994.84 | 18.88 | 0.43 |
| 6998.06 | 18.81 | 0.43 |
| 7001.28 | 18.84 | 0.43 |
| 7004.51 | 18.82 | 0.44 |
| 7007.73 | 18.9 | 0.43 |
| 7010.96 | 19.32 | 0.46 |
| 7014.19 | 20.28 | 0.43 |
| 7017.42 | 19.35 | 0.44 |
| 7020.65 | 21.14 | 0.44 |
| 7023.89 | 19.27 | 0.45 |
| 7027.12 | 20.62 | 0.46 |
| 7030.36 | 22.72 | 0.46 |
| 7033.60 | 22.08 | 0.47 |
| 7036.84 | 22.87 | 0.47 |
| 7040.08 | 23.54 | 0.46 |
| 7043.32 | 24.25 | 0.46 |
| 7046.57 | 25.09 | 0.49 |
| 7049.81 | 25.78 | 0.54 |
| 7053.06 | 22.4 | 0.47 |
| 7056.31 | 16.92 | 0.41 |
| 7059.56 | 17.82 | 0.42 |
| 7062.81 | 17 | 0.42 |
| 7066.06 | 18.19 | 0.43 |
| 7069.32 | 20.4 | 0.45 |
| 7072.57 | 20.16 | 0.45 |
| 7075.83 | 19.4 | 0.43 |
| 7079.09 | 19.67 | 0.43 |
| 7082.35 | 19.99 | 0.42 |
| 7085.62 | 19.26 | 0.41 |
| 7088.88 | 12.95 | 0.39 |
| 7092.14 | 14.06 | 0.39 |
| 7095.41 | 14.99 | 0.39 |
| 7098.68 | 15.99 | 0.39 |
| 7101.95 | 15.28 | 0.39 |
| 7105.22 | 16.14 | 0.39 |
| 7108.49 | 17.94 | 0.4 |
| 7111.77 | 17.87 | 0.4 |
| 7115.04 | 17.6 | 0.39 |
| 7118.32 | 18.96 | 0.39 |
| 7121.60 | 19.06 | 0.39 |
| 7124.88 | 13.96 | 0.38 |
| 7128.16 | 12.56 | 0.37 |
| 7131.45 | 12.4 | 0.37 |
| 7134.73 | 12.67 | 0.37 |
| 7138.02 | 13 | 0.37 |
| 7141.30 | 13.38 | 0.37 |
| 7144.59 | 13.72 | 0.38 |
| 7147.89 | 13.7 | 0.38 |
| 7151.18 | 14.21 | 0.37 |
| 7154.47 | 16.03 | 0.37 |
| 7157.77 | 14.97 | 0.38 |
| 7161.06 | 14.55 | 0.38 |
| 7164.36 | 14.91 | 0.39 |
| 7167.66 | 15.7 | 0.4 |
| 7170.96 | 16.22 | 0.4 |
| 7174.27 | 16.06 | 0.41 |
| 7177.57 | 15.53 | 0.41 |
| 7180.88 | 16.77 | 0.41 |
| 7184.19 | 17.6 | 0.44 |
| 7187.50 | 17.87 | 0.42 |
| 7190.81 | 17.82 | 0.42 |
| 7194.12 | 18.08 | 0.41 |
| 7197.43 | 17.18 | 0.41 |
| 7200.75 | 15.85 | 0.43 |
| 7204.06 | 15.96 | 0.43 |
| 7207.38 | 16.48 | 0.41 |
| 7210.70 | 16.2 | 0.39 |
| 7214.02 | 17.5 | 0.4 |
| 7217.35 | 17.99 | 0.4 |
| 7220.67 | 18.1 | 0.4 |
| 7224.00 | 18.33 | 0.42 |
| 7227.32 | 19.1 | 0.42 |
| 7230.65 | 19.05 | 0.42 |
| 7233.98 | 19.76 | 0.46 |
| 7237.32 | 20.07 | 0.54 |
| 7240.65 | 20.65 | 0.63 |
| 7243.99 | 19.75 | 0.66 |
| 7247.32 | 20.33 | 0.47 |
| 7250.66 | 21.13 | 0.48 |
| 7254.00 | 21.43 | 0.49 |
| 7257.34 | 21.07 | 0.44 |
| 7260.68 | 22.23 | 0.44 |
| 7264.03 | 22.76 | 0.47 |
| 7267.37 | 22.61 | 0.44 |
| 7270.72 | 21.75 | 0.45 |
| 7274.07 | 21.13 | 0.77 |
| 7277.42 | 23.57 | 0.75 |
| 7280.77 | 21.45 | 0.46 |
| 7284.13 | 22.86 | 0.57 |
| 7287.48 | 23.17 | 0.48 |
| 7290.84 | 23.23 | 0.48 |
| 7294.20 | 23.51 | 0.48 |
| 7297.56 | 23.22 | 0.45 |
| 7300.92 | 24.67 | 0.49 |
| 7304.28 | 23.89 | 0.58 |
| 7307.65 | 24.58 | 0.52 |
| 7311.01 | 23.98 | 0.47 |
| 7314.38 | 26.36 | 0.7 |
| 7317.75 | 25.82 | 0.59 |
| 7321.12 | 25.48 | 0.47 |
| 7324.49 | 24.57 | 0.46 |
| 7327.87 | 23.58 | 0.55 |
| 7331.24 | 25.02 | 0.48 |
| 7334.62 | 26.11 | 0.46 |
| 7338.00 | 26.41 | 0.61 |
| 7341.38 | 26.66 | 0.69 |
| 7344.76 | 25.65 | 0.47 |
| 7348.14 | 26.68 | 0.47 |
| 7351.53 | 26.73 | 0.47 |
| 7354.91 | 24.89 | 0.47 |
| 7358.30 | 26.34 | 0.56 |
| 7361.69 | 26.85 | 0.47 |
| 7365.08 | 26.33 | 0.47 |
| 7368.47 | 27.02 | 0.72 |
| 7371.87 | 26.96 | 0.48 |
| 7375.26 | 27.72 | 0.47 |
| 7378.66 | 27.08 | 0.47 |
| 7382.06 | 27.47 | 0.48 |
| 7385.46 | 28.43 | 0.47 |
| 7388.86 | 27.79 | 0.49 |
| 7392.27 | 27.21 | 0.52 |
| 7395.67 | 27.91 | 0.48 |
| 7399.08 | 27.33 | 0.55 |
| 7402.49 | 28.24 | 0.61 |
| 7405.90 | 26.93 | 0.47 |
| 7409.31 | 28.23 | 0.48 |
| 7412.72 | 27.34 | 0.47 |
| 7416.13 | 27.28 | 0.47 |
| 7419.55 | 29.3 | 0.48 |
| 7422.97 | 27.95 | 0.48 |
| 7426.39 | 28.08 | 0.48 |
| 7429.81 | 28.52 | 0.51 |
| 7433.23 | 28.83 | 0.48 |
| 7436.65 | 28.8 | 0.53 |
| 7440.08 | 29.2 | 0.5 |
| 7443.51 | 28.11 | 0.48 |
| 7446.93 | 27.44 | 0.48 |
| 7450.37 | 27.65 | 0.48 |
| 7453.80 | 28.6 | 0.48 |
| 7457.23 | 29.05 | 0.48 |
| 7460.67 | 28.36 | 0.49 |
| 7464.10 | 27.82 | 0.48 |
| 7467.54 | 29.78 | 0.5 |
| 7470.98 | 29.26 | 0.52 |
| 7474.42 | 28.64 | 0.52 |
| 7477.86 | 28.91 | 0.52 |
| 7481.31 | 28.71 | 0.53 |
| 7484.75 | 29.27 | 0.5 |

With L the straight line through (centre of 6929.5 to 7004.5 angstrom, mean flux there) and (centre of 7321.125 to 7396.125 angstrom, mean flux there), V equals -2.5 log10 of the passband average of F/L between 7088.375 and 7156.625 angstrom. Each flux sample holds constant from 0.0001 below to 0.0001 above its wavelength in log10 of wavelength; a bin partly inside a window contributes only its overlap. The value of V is 0.362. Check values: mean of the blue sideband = 17.6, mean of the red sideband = 26.5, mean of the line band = 15.1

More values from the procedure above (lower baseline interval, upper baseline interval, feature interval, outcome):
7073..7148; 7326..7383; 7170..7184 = 0.15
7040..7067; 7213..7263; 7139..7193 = 0.29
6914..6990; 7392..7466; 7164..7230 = 0.30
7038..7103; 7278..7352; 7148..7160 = 0.38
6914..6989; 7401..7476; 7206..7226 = 0.30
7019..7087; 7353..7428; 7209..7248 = 0.27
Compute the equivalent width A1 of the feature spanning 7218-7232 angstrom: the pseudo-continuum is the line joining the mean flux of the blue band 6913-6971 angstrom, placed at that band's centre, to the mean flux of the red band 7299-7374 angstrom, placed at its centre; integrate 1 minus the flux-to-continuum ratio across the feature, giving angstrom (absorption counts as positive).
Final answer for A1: 2.7 angstrom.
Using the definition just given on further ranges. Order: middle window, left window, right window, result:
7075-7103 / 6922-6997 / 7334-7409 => 4.75 angstrom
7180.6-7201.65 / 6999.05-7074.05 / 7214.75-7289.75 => 3.42 angstrom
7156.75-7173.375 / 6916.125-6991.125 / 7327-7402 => 4.96 angstrom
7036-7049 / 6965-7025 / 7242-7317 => -3.22 angstrom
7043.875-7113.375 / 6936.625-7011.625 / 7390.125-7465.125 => 5.59 angstrom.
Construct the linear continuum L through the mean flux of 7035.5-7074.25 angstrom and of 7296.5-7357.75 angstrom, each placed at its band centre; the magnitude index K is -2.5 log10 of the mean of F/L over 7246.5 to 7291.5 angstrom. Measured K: 0.11 mag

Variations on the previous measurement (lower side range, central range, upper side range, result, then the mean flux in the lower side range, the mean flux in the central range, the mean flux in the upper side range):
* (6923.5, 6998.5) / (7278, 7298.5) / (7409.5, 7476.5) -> 0.09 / 17.3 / 22.9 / 28.4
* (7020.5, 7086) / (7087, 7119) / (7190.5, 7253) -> 0.24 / 20.9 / 16.1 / 18.4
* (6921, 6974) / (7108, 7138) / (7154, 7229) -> 0.07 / 16.6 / 15.7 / 16.7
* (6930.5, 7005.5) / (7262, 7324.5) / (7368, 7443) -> 0.08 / 17.6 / 23.6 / 27.9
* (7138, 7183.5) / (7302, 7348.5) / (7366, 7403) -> -0.05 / 15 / 25.3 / 27.5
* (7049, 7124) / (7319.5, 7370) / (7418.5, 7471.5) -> -0.01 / 18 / 25.9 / 28.5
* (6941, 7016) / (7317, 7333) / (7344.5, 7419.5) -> 0.05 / 18.1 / 24.8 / 27.2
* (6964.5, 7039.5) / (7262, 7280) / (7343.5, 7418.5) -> 0.12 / 19.3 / 22.3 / 27.1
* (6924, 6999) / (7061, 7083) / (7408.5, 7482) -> 0.04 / 17.3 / 19.2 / 28.4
